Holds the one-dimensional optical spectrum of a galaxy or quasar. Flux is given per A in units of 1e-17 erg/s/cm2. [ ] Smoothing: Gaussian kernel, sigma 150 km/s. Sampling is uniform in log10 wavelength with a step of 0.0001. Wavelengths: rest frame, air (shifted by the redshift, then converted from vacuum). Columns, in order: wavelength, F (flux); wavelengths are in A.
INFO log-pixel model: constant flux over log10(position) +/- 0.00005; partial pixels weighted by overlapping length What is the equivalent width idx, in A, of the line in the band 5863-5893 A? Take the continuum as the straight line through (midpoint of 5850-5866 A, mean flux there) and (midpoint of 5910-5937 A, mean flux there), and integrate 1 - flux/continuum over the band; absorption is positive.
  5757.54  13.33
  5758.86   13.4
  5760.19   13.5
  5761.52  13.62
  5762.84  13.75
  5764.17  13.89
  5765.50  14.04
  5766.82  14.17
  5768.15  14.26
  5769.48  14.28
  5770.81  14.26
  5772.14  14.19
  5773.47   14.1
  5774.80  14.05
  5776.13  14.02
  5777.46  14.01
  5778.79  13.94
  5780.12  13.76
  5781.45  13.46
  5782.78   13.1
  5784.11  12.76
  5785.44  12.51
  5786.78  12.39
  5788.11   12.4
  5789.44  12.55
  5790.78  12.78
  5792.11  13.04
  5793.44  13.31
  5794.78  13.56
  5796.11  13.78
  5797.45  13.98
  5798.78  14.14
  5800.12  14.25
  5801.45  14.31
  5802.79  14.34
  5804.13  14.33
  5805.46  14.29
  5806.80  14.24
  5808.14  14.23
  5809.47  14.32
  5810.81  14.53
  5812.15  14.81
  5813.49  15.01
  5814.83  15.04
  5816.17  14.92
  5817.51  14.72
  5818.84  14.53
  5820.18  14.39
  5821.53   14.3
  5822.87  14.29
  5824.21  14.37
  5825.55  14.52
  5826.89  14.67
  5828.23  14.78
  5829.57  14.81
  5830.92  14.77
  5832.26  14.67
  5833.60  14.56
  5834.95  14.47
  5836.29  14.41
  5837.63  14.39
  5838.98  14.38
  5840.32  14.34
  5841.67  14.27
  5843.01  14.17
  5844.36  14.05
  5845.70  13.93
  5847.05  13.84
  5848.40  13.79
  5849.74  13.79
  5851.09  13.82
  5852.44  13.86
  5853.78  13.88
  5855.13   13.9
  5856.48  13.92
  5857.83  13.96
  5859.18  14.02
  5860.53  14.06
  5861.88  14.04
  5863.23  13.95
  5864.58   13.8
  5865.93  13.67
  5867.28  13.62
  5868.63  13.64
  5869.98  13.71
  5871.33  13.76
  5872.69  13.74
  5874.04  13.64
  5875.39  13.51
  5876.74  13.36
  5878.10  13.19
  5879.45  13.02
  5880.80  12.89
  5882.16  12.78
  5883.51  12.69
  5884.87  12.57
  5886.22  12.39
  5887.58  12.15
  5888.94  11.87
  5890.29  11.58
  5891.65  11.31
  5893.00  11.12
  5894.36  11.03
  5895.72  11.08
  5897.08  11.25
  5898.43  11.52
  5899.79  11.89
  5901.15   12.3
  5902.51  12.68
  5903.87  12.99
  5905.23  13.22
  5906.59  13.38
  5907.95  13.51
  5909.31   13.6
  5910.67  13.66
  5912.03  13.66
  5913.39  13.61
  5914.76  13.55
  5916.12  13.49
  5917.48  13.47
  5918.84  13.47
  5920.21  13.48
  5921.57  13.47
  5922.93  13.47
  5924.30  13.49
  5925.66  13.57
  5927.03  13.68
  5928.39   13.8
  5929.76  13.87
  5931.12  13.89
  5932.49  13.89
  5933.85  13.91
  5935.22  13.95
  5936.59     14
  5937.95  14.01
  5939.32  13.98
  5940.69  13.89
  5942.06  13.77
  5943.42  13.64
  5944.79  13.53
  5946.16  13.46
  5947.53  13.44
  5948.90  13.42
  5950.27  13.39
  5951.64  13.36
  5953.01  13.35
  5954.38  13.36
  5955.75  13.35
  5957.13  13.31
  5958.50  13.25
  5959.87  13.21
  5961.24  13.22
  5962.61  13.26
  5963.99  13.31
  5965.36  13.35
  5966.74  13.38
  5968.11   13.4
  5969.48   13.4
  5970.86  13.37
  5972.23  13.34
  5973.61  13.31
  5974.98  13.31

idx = 1.9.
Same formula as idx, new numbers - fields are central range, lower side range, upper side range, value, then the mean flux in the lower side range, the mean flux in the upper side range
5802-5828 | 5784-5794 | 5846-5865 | -2.7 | 12.7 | 13.9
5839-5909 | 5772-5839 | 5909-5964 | 3.3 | 14.1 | 13.6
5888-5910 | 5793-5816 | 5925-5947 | 2.8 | 14.3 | 13.8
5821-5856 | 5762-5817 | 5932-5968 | -1.2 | 13.9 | 13.5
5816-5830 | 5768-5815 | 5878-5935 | -1.0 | 13.8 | 12.9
